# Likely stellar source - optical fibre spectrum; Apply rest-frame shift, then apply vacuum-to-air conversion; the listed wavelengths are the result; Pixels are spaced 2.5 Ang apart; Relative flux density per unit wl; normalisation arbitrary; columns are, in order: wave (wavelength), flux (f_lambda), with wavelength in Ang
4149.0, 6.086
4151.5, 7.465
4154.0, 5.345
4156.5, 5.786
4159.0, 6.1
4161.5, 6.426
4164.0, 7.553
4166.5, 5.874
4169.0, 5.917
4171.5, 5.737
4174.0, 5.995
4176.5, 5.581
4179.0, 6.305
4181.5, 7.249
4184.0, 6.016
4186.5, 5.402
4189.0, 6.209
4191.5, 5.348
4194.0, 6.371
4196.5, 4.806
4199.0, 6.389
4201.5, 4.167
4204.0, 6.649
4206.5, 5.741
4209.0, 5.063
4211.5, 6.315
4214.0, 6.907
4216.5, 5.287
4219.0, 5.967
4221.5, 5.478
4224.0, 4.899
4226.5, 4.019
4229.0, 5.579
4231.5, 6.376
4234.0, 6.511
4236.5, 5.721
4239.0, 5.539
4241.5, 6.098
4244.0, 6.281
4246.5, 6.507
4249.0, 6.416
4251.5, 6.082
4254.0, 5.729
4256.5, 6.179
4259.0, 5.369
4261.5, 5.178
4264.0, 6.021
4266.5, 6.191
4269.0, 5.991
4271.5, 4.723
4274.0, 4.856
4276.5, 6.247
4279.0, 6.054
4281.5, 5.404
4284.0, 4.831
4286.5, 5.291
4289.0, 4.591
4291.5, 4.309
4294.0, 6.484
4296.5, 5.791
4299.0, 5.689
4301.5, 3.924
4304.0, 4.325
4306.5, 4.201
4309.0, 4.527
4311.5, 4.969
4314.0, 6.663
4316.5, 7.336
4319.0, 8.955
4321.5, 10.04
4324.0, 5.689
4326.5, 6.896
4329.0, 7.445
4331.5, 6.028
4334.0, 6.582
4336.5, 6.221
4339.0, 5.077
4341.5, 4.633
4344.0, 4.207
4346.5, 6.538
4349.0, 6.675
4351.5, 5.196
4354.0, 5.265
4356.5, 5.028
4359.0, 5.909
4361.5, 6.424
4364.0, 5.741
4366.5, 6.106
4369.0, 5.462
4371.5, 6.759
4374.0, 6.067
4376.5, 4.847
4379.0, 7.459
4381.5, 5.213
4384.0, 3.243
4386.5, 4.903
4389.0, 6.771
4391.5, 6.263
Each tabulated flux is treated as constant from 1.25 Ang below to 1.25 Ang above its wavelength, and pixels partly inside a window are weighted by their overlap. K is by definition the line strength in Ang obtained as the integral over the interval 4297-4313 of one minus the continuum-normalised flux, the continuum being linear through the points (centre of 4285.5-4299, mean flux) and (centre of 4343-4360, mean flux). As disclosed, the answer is 2.0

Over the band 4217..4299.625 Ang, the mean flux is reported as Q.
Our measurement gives 5.64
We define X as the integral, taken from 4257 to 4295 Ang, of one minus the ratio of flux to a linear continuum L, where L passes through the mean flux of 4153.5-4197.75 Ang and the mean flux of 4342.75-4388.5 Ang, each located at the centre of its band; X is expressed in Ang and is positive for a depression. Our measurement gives 2.4 Ang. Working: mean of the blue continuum 6.01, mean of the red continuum 5.63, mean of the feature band 5.44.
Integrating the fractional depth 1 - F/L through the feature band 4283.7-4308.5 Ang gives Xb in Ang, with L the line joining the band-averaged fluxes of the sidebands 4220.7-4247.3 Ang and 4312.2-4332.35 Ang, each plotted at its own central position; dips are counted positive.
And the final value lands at 6.9 Ang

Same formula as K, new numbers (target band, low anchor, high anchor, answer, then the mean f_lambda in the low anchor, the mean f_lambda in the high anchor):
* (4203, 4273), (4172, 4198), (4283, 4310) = -4.8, 5.93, 4.91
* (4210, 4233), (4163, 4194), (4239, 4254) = 1.8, 6.1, 6.17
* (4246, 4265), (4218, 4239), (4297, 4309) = -2.5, 5.56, 4.61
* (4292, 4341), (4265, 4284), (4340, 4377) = -4.1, 5.59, 5.67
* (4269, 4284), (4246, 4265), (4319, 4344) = 1.6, 5.91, 6.52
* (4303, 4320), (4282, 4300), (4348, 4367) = -1.2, 5.28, 5.77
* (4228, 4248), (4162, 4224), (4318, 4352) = 0.0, 5.92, 6.45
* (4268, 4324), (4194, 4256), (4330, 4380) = 1.1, 5.79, 5.81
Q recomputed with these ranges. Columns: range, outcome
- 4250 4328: 5.77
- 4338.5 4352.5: 5.41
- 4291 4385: 5.86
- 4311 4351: 6.5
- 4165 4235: 5.8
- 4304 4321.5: 6.26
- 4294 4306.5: 5.01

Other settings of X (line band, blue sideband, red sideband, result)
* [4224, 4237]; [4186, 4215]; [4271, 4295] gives 0.1 Ang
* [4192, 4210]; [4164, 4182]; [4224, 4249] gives 1.2 Ang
